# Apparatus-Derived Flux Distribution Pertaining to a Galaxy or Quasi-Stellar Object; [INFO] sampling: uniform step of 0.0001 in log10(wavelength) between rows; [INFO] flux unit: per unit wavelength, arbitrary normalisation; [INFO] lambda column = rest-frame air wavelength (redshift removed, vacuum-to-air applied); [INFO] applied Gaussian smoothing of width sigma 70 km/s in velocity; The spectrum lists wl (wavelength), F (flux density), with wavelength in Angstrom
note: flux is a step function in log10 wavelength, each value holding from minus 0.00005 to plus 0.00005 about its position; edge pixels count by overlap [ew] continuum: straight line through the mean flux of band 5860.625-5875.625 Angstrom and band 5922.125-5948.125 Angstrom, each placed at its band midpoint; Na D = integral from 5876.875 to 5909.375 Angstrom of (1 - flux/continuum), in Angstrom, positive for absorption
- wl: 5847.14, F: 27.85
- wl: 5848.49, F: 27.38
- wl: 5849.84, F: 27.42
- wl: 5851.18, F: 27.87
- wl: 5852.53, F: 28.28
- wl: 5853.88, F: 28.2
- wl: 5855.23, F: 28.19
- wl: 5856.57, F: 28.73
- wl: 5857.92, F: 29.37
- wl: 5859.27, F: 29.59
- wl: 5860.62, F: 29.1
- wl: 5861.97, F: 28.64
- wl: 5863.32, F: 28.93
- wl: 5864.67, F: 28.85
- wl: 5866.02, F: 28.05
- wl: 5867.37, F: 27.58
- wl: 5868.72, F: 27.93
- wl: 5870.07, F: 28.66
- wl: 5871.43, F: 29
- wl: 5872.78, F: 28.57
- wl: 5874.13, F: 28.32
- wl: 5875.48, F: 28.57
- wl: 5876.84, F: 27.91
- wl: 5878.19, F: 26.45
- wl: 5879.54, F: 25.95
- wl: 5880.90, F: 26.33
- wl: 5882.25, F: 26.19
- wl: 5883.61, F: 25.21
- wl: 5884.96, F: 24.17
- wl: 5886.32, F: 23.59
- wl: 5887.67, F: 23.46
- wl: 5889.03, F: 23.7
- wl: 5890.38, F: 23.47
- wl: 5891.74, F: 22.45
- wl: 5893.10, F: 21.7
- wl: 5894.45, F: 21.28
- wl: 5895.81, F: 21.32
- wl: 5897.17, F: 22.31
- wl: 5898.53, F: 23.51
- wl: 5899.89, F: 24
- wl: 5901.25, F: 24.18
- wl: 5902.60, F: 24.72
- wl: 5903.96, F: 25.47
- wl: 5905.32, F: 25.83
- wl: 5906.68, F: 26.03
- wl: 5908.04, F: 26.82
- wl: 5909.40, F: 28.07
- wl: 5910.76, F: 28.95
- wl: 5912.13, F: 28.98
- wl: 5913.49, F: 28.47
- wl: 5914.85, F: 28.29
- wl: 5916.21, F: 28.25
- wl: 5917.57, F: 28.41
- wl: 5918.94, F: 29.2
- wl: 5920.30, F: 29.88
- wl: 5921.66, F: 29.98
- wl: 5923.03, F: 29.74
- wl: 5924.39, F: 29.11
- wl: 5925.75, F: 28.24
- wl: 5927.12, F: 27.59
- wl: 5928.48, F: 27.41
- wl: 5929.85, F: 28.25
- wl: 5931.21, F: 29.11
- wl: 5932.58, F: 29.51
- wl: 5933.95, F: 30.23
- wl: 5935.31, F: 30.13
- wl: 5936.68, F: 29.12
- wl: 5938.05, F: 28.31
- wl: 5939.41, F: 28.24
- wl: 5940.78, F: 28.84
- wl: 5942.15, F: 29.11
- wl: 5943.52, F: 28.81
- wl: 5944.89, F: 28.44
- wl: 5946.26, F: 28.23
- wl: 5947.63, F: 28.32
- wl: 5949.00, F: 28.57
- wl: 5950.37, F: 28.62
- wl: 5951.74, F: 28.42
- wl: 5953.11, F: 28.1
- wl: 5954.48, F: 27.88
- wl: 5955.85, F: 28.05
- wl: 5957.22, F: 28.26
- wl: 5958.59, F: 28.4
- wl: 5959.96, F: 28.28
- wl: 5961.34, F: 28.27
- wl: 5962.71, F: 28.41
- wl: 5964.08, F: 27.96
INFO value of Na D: 4.8 Angstrom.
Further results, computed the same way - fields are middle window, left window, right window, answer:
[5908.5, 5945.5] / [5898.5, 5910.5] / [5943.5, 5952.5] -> -2.39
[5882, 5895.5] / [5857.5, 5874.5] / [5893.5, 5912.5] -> 1.55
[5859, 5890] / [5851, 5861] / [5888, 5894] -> -1.81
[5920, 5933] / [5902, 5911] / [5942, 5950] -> -0.63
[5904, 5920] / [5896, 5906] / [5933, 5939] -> -1.29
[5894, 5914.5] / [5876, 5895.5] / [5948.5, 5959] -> 0.05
